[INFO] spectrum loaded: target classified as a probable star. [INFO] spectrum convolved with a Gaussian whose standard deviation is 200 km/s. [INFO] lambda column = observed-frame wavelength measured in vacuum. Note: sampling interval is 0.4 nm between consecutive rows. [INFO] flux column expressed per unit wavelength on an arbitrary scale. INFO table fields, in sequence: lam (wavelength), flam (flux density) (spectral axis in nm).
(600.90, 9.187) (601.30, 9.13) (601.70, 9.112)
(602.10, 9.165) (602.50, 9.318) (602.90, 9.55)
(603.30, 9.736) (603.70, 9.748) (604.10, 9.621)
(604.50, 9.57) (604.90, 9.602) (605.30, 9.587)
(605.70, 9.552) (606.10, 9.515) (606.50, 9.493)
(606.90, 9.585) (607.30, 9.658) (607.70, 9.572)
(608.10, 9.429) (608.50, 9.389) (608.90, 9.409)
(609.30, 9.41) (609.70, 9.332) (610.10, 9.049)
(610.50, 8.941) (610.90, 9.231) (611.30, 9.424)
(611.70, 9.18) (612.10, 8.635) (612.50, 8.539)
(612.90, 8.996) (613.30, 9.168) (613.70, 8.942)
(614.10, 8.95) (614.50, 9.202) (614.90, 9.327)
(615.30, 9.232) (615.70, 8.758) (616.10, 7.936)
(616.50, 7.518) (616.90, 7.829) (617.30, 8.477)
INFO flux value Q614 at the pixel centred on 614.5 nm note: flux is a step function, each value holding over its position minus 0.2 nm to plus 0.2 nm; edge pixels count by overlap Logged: 9.202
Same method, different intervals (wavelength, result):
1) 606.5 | 9.493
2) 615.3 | 9.232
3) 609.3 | 9.41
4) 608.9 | 9.409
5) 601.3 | 9.13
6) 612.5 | 8.539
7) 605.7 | 9.552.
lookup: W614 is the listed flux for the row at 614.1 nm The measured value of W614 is 8.95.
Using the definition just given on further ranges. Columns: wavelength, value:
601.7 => 9.112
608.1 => 9.429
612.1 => 8.635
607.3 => 9.658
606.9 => 9.585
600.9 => 9.187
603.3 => 9.736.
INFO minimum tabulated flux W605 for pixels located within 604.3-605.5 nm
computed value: 9.57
